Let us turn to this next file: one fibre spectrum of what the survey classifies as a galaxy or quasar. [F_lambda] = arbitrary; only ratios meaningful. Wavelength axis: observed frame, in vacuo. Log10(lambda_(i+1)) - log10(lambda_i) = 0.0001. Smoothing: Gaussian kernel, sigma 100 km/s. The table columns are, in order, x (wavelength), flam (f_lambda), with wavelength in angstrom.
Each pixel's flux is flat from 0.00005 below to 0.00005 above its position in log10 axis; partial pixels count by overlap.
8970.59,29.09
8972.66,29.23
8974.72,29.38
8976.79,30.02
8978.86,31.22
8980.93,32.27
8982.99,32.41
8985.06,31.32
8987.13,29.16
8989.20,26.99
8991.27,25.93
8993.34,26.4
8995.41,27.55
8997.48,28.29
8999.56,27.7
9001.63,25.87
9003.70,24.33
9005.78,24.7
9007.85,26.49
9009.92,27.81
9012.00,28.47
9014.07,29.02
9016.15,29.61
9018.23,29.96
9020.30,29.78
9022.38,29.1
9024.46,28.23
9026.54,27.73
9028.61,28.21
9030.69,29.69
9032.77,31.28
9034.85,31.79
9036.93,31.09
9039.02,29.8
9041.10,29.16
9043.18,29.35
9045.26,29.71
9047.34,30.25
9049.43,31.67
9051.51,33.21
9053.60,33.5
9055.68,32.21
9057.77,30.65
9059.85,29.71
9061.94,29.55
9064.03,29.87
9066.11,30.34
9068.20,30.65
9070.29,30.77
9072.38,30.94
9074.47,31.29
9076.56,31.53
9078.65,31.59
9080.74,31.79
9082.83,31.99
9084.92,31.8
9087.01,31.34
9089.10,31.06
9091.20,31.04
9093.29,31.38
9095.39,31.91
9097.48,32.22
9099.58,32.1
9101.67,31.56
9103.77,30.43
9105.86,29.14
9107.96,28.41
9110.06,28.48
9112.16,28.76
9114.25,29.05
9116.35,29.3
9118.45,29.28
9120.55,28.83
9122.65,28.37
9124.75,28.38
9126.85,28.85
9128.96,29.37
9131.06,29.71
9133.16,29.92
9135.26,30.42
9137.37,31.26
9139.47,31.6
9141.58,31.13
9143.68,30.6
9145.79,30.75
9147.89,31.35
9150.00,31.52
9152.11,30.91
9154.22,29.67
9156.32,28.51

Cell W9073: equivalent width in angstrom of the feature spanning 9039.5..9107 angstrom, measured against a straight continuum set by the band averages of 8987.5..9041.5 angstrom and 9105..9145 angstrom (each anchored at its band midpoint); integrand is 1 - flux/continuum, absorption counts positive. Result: -4.9 angstrom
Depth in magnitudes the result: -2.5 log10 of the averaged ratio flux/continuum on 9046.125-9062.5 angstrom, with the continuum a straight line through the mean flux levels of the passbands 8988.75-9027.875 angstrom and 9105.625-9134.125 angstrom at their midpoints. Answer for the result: -0.117 mag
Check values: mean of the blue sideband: 27.6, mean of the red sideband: 29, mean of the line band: 31.4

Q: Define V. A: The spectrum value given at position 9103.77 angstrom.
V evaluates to 30.43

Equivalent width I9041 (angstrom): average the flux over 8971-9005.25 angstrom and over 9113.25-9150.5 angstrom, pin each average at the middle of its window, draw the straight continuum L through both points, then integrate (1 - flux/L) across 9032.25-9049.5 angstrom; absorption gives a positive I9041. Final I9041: -0.8 angstrom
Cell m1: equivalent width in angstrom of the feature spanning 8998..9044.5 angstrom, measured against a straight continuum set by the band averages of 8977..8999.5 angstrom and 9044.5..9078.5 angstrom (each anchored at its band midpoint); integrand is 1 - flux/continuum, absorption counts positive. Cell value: 2.1 angstrom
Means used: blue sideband 29.1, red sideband 31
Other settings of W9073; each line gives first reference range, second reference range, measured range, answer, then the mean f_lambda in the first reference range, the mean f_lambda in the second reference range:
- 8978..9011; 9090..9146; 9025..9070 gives -2.4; 28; 30.1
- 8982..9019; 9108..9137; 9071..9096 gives -2.4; 27.9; 29.2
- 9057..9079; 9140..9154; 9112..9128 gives 1.0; 30.6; 31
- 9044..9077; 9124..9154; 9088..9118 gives 0.3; 31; 30.4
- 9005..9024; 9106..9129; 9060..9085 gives -2.0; 28.4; 28.8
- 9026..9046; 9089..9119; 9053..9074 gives -0.5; 29.8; 30.3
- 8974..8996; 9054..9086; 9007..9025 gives 0.7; 29.4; 31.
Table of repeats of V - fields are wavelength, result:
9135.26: 30.42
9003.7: 24.33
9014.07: 29.02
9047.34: 30.25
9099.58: 32.1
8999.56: 27.7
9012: 28.47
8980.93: 32.27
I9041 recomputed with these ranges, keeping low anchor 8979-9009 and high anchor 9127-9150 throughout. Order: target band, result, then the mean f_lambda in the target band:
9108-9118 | 0.41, 28.9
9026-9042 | -0.70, 29.9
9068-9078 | -0.58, 31.1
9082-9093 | -0.66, 31.4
